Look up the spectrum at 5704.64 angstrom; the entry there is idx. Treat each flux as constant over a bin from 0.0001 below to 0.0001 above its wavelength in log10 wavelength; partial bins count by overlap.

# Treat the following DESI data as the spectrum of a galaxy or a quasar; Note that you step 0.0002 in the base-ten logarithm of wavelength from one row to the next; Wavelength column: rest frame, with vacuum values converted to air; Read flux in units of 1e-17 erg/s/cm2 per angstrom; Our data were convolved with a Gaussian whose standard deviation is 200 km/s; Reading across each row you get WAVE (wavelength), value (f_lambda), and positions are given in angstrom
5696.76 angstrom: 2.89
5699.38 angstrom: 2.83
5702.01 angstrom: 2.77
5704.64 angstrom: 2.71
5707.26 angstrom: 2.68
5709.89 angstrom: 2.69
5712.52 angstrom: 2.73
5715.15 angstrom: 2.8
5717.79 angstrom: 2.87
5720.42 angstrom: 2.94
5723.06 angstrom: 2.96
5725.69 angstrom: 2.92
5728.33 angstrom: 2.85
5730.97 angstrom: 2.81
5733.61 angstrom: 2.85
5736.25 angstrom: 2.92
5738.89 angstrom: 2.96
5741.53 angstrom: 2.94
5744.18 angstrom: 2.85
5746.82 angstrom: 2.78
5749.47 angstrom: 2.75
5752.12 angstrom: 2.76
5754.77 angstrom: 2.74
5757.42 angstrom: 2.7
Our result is 2.71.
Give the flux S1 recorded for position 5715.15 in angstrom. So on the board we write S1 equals 2.8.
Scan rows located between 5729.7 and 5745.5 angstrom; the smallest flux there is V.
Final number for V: 2.81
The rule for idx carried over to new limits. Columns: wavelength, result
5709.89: 2.69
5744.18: 2.85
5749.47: 2.75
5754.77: 2.74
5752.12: 2.76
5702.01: 2.77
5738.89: 2.96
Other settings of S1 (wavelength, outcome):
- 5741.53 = 2.94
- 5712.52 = 2.73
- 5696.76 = 2.89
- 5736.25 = 2.92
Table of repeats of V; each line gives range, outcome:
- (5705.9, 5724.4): 2.68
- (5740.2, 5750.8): 2.75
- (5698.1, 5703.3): 2.77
